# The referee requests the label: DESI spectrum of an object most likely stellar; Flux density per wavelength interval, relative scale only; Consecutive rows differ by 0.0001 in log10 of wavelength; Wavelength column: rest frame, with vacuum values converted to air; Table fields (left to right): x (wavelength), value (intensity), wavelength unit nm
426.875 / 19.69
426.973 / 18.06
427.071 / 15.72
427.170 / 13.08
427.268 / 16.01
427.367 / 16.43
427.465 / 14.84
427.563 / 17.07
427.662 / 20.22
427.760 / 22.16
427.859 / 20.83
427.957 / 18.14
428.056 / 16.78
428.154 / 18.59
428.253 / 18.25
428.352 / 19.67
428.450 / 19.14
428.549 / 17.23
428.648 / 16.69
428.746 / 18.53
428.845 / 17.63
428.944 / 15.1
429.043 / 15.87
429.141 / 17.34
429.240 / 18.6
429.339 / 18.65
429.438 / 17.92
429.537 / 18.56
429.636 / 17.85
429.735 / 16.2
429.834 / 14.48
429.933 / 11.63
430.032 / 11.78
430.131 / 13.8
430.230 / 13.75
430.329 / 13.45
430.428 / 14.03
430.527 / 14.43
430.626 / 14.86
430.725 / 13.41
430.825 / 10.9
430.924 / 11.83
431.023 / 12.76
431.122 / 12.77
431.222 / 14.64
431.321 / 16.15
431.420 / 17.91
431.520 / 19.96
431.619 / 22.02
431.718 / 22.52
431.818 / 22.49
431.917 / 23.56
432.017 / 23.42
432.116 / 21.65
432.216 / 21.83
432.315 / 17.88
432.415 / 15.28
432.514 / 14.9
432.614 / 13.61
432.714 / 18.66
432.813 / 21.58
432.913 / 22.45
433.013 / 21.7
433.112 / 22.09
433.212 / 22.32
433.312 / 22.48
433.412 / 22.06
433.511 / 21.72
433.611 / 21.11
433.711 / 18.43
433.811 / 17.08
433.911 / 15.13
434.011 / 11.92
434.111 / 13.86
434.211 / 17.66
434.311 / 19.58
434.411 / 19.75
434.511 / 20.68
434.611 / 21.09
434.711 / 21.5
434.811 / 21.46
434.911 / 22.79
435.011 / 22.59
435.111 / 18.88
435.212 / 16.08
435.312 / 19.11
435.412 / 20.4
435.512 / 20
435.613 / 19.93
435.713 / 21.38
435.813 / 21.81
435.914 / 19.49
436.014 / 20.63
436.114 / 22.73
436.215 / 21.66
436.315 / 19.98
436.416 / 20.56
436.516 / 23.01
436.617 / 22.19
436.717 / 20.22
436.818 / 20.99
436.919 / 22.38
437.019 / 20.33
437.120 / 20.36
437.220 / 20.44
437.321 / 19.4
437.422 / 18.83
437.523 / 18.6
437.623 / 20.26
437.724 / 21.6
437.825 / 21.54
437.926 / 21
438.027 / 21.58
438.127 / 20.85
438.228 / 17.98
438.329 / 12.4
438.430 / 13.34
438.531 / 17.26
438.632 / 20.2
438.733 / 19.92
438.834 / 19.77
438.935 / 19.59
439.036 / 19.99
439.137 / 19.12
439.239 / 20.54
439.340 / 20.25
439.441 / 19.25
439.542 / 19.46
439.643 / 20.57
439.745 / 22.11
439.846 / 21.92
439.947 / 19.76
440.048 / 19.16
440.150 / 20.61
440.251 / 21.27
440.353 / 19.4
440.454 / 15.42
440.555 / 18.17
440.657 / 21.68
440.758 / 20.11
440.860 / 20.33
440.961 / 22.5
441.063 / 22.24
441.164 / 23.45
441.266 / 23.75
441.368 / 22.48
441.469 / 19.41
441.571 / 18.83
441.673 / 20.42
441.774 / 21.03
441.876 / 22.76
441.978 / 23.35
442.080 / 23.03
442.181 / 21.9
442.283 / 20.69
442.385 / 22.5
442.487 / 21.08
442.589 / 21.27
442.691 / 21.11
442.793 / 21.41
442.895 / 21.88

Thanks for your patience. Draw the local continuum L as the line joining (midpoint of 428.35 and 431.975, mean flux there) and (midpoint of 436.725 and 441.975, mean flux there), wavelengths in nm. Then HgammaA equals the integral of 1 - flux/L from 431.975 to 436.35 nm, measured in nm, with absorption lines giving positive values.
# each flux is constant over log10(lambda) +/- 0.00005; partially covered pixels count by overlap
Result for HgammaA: -0.426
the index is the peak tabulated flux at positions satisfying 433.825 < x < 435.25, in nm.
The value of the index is 22.79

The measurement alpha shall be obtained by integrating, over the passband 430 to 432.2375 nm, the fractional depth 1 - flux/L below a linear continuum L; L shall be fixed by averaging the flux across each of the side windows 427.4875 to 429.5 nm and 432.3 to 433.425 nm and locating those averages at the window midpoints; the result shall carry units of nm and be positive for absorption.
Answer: 0.28 nm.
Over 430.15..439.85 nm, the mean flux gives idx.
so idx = 19.1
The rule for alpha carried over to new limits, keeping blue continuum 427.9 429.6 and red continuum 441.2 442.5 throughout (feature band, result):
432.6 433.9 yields -0.088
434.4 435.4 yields -0.041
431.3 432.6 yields -0.078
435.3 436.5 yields -0.050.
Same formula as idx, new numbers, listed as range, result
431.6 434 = 20.1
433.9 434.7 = 17.8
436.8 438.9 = 19.5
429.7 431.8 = 15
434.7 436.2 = 20.6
